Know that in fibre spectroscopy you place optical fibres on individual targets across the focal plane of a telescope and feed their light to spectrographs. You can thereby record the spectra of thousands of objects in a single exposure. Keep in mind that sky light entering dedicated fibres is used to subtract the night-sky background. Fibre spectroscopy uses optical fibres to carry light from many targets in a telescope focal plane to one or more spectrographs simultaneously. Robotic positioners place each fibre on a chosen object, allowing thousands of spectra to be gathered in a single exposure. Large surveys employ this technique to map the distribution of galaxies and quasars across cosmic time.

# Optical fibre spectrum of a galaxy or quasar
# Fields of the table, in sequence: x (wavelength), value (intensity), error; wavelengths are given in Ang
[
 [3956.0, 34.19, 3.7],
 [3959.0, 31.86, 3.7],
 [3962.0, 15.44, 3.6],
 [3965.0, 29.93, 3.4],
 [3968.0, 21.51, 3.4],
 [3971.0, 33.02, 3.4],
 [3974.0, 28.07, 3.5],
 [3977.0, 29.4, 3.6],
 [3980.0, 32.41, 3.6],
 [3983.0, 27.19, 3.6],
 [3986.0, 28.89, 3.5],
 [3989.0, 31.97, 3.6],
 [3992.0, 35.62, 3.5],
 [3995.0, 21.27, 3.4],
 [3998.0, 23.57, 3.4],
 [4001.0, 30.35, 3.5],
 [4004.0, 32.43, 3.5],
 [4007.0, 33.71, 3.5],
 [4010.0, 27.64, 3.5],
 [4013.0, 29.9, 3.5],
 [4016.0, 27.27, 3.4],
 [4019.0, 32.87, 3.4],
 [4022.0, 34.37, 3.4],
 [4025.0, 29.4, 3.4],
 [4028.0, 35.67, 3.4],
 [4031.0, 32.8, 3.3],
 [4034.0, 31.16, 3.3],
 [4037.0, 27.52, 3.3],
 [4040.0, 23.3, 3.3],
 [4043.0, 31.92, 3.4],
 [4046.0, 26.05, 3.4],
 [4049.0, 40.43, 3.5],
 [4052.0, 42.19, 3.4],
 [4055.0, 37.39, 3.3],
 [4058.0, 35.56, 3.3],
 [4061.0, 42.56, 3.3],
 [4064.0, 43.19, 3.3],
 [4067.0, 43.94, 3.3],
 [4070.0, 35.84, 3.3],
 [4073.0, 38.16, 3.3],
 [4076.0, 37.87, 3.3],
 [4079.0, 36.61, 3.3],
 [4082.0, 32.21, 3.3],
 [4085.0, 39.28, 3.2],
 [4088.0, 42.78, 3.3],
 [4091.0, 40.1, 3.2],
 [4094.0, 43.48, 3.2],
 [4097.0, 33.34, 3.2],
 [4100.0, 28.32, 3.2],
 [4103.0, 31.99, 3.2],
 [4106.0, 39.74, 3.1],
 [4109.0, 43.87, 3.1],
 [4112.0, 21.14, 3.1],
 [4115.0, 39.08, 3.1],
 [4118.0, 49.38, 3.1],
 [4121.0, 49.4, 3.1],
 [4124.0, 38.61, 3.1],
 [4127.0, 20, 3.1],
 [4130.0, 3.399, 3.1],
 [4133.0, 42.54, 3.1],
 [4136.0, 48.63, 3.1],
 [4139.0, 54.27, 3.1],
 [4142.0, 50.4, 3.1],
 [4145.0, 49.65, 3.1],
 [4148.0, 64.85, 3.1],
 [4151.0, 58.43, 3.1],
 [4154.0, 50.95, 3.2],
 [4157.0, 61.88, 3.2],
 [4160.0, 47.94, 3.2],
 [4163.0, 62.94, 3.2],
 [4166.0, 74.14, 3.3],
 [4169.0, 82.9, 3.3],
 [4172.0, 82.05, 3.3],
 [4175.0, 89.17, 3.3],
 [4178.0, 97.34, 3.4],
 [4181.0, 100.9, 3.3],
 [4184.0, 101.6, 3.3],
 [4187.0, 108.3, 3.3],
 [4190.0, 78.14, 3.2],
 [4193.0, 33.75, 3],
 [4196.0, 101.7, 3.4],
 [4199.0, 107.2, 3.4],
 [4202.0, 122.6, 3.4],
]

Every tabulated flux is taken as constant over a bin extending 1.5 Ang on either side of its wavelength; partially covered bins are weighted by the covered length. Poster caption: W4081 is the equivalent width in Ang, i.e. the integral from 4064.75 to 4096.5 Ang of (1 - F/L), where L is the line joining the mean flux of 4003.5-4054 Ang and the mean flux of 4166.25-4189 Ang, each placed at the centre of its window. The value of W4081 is 8.4 Ang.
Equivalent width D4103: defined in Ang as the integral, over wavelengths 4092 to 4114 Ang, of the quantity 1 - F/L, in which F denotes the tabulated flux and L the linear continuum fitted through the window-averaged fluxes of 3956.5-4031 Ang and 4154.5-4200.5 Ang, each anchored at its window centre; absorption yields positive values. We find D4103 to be 9.3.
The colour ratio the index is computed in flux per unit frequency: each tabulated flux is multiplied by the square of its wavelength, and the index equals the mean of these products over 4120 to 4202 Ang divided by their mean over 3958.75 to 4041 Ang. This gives 2.47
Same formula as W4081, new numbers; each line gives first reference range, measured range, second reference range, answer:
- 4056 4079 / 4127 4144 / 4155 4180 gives 6.8 Ang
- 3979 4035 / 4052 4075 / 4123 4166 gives -1.3 Ang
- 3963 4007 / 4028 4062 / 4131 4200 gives 7.4 Ang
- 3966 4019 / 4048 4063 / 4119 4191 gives 0.9 Ang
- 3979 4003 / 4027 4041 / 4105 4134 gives 0.3 Ang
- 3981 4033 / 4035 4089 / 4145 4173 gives 7.8 Ang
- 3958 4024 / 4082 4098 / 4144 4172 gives 3.2 Ang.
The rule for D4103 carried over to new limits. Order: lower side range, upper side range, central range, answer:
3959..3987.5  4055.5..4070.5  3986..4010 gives 1.1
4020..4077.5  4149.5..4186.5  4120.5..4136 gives 7.8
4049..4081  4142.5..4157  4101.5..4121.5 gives 4.1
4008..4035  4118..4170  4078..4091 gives 1.0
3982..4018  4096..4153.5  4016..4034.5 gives -0.5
